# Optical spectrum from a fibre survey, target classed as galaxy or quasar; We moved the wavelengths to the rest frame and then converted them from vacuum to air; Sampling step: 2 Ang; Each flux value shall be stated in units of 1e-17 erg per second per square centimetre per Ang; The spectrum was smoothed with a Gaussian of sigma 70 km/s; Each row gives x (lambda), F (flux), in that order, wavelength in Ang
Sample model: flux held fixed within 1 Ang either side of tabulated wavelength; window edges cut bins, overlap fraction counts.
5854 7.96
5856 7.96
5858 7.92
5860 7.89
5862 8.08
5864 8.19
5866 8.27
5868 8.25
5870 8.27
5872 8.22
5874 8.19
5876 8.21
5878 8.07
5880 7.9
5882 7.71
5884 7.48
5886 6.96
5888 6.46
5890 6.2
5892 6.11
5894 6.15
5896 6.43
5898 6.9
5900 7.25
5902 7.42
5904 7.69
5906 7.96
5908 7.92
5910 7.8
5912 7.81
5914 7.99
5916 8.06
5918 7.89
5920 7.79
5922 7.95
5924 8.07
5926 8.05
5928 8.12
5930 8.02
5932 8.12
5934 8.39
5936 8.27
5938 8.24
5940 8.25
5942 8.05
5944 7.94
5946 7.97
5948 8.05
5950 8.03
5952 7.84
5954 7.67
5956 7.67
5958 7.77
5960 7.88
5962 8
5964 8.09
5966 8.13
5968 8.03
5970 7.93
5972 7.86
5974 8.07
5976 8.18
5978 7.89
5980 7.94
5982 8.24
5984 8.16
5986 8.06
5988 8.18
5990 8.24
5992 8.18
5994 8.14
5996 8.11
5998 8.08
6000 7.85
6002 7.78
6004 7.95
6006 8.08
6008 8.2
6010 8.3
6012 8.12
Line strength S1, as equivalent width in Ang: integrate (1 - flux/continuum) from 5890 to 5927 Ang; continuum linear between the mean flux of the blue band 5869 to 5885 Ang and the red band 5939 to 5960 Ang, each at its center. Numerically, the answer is 2.3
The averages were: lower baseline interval 8.01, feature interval 7.48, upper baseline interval 7.92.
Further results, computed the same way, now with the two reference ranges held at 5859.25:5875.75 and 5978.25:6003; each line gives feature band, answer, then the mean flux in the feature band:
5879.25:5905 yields 3.76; 6.96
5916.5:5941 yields 0.09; 8.1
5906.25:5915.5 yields 0.28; 7.9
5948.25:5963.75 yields 0.47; 7.86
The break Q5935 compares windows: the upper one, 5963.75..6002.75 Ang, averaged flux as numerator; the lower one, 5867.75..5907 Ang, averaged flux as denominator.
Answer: 1.09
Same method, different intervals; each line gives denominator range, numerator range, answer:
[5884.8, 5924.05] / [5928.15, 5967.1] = 1.10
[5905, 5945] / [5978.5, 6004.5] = 1.00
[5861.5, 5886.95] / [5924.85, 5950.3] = 1.02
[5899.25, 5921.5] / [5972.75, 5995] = 1.04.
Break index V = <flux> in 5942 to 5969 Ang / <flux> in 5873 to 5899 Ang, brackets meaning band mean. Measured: 1.1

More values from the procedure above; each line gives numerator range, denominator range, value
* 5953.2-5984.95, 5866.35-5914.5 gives 1.07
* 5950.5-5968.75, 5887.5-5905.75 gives 1.16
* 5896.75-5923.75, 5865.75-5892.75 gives 1.02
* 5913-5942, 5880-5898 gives 1.19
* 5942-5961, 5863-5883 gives 0.97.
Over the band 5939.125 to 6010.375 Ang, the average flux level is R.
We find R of 8.02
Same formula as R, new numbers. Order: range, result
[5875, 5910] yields 7.24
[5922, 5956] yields 8.05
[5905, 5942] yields 8.04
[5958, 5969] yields 8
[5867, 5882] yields 8.13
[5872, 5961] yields 7.7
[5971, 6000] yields 8.09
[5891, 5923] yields 7.45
